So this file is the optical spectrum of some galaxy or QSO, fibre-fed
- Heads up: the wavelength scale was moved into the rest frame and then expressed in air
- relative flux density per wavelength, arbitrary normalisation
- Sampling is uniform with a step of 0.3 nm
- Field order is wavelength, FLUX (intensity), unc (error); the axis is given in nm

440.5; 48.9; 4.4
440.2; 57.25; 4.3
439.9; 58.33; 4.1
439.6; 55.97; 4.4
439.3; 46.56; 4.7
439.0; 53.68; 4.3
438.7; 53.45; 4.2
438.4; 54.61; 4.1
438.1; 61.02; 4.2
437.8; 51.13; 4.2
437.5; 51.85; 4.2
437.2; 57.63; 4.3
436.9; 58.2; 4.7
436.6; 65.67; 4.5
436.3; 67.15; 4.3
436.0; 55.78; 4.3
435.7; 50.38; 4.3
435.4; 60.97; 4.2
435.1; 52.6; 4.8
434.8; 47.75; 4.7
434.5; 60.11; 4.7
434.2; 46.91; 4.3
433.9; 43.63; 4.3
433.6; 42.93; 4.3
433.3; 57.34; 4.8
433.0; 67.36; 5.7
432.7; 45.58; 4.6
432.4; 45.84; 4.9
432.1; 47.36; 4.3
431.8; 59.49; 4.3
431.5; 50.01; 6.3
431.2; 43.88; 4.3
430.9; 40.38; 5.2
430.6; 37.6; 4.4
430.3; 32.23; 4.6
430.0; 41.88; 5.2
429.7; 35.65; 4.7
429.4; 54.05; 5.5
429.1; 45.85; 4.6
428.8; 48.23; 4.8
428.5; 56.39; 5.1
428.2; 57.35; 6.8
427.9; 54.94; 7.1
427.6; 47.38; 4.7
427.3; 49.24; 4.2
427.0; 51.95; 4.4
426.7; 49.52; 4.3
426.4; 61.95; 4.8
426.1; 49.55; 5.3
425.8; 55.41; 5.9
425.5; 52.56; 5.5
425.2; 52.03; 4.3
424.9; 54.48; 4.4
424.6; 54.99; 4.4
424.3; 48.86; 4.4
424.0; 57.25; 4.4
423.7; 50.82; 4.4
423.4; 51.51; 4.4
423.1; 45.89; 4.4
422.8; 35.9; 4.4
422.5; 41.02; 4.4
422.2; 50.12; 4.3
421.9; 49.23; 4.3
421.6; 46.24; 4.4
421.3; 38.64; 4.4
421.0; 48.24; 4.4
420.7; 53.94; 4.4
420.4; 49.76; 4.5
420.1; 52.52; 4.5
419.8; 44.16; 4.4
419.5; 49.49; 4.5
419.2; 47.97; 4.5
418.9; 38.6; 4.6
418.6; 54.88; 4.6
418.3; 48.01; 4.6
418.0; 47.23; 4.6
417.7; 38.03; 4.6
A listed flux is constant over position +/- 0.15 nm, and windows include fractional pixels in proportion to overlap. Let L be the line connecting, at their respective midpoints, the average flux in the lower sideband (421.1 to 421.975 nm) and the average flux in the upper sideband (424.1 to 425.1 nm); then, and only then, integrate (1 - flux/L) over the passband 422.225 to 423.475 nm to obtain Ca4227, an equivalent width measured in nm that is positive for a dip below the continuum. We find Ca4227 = 0.11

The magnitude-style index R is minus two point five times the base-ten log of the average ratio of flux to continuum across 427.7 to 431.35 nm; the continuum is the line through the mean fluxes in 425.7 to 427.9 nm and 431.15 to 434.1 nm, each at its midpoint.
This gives 0.13 mag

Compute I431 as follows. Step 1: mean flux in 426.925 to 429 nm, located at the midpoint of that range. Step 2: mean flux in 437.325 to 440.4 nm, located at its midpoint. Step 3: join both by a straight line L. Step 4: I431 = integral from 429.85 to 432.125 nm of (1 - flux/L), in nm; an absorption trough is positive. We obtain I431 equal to 0.38 nm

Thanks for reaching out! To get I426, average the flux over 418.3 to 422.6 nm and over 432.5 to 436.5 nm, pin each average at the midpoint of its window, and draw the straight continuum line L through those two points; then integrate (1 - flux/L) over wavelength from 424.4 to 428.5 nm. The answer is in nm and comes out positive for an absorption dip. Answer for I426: -0.25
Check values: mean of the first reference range 47.6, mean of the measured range 53.2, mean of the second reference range 53.8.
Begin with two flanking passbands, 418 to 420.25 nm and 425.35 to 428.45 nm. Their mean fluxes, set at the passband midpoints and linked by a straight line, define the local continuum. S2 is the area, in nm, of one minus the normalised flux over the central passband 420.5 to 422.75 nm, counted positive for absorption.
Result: 0.14 nm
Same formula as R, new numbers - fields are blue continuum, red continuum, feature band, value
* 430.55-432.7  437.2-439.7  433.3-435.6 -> -0.03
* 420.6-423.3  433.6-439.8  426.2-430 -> -0.03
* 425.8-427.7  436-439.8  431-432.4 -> 0.10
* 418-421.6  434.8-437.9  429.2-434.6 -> 0.15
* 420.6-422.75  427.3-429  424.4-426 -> -0.09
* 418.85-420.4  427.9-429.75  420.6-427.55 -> -0.02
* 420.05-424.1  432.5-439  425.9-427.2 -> -0.07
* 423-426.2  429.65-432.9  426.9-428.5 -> -0.09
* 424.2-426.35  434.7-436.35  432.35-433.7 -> 0.04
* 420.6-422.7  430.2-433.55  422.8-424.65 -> -0.08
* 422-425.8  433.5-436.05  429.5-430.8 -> 0.32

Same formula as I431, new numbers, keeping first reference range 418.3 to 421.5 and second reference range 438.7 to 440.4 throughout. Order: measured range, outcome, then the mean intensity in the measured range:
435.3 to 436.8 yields -0.195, 59.9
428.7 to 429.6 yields 0.037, 48.7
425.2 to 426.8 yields -0.129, 53.8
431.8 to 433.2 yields -0.020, 52.6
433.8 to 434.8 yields 0.043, 50.2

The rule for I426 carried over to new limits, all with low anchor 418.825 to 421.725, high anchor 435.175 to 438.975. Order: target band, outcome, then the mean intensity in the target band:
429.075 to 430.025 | 0.15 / 44.5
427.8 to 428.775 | -0.06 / 55.3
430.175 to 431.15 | 0.29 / 37.6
